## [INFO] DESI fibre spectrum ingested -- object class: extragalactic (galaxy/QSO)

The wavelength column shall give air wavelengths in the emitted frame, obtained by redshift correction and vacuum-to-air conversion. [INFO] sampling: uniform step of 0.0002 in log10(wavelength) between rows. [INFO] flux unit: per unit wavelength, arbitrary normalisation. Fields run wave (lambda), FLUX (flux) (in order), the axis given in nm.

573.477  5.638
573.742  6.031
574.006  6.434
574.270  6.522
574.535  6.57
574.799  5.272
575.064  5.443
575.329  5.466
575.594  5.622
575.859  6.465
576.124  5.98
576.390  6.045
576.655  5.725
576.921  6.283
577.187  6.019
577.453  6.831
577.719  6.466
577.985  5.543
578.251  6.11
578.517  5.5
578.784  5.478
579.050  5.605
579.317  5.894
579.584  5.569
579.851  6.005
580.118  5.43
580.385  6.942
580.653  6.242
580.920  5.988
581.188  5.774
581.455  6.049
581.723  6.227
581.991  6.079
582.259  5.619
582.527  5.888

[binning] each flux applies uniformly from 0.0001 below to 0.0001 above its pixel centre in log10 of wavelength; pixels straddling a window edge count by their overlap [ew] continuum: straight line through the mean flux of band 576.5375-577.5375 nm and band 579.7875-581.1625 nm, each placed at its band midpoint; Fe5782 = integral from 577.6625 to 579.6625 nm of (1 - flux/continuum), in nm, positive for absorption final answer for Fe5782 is 0.13 nm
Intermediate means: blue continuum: 6.19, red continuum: 6.1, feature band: 5.75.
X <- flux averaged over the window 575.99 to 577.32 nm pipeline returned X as 6.01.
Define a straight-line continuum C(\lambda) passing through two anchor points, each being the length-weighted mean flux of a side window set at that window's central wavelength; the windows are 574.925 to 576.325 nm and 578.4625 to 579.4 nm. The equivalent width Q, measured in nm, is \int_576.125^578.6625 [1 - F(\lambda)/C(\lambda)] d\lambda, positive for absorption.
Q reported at -0.16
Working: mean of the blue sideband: 5.8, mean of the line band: 6.05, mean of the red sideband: 5.61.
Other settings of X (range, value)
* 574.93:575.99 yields 5.75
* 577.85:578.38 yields 5.83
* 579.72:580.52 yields 6.12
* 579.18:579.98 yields 5.82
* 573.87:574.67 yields 6.51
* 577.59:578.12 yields 6.01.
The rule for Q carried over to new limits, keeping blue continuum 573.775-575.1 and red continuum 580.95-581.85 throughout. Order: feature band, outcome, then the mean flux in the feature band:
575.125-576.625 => 0.05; 5.88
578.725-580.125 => 0.08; 5.7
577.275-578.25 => -0.03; 6.25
